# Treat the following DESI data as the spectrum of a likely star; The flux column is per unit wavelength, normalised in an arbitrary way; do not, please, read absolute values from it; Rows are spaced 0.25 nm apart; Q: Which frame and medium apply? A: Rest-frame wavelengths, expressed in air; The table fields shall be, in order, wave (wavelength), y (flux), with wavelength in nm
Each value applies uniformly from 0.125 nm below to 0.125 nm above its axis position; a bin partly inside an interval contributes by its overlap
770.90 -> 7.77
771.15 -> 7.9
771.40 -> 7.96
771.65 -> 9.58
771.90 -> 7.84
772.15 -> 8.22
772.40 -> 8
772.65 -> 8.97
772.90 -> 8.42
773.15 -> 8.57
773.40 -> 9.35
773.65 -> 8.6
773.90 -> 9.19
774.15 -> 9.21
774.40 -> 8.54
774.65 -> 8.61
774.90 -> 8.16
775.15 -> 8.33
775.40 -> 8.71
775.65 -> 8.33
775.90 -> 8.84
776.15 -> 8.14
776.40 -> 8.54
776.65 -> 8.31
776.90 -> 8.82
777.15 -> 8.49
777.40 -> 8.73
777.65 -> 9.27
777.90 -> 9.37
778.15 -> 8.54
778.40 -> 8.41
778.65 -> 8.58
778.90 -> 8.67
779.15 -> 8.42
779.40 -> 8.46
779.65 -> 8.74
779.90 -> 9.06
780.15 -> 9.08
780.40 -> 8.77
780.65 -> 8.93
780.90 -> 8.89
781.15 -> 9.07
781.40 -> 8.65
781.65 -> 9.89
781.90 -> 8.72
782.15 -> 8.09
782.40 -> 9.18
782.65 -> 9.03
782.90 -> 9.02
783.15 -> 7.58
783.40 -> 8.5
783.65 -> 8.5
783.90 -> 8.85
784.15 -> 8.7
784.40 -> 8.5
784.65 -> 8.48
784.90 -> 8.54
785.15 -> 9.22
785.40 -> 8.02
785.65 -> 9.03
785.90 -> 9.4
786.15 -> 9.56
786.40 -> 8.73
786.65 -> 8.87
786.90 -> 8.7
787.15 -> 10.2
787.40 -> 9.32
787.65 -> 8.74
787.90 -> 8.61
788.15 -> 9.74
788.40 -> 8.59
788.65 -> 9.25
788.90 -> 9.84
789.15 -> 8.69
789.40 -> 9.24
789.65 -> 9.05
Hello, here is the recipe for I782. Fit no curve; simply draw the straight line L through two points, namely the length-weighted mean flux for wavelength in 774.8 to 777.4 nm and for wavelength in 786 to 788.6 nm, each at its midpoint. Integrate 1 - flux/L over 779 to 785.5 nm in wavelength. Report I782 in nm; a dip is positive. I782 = 0.07 nm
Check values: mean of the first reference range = 8.48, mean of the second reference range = 9.11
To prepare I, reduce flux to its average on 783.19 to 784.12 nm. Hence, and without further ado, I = 8.53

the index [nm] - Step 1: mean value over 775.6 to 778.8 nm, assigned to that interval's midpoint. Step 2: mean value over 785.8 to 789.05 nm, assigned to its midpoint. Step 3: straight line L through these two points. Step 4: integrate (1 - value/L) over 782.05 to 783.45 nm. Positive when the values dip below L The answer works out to 0.06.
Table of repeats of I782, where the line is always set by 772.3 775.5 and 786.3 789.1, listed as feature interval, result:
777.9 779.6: 0.05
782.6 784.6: 0.10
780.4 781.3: 0.00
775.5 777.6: 0.05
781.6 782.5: 0.01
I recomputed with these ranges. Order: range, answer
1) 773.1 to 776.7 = 8.64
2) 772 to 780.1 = 8.65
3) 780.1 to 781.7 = 9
